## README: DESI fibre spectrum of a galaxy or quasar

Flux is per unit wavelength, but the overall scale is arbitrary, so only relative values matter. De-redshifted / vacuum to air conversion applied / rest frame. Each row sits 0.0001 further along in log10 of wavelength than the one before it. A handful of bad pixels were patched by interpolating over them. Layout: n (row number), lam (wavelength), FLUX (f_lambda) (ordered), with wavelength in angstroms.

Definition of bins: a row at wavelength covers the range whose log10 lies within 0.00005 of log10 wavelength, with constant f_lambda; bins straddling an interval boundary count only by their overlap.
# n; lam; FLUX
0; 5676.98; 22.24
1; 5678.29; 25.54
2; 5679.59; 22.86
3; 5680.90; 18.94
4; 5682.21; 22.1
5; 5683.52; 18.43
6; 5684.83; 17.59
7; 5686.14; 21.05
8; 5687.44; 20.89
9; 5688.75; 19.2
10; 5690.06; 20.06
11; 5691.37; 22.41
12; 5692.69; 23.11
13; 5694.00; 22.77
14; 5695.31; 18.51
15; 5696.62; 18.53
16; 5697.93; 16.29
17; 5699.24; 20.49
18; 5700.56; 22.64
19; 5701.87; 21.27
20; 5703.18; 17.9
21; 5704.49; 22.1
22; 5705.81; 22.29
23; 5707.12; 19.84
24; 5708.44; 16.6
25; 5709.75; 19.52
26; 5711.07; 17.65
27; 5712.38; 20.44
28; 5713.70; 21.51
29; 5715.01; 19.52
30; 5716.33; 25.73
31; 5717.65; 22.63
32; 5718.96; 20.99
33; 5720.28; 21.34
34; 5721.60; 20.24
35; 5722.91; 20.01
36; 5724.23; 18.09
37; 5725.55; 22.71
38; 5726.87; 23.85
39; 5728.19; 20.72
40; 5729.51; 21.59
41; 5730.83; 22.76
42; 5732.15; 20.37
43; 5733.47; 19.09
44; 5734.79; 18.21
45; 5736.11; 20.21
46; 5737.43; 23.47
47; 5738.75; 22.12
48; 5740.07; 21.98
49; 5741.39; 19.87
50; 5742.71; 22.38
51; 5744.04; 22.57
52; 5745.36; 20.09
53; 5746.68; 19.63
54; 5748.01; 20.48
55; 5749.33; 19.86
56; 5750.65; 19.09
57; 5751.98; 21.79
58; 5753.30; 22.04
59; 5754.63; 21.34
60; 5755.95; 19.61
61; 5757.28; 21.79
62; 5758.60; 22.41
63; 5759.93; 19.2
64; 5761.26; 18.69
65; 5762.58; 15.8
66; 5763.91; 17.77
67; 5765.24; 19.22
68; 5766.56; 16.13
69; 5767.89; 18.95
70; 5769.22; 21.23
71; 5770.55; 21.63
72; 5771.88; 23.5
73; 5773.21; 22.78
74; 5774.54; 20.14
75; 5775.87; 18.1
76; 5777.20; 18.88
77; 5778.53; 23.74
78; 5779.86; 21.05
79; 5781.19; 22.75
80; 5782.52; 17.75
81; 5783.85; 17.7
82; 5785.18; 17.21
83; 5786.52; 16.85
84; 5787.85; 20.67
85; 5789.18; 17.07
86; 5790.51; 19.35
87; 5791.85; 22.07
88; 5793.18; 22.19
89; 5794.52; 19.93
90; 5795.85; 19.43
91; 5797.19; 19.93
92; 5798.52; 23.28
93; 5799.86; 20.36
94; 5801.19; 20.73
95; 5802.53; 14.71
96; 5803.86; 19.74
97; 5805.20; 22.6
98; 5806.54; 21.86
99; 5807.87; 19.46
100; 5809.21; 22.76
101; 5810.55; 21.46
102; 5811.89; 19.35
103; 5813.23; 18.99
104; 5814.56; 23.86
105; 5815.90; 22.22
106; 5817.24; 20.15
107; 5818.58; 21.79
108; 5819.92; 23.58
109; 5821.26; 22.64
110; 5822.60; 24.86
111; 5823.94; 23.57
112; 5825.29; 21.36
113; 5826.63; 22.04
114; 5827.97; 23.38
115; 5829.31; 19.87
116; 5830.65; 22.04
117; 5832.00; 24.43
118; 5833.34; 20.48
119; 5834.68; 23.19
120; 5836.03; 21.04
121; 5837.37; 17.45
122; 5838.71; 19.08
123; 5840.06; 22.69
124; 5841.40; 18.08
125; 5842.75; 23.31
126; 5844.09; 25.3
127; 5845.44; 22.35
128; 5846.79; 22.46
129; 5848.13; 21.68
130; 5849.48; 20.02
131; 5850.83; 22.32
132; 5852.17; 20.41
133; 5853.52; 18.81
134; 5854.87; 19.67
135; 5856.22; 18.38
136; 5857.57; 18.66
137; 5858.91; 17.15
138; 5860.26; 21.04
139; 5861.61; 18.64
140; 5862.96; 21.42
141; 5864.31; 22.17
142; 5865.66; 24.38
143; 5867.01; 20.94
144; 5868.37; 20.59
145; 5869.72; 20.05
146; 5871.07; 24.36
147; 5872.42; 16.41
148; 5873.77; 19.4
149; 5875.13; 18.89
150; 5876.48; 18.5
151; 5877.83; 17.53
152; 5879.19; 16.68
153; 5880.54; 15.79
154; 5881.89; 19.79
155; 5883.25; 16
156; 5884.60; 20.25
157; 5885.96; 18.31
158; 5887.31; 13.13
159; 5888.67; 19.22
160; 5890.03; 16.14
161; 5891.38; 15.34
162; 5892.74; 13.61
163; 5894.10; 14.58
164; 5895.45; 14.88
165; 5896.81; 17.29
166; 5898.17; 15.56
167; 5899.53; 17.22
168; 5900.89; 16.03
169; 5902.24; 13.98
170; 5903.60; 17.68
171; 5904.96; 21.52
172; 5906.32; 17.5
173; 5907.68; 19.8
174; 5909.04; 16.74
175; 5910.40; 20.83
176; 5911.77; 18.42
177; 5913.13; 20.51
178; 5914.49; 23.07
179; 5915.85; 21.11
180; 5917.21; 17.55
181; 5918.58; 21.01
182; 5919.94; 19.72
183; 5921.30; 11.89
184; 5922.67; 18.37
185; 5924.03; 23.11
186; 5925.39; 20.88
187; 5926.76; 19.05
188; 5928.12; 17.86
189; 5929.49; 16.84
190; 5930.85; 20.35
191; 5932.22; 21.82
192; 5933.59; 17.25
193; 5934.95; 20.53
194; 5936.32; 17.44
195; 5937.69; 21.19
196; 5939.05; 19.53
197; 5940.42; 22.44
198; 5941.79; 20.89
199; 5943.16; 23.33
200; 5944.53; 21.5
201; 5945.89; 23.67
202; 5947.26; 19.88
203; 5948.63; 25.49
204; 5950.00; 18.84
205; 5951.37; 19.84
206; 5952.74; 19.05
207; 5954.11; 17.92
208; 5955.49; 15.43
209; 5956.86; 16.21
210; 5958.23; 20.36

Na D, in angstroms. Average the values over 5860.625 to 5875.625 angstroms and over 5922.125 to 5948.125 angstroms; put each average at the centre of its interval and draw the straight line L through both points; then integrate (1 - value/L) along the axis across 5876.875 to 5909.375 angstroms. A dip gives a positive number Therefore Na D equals 5.8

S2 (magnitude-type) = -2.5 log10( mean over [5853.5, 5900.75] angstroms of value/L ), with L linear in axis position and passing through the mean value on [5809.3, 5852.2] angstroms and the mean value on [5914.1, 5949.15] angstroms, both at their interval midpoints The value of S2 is 0.154 mag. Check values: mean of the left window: 21.8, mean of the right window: 20.2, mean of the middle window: 18.3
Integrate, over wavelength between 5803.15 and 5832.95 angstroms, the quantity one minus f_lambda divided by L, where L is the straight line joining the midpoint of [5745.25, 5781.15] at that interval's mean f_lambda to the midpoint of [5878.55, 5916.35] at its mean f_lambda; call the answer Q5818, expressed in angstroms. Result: -4.32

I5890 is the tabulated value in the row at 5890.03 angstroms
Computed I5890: 16.14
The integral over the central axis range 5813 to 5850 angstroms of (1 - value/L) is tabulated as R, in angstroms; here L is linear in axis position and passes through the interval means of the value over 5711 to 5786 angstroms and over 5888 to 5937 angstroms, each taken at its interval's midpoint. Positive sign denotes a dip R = -4.9 angstroms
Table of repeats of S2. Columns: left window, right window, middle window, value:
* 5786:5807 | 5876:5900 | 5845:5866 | -0.15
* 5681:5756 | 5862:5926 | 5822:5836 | -0.16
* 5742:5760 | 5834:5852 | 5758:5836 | 0.03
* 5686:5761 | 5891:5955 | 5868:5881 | 0.03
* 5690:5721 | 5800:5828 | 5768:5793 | 0.05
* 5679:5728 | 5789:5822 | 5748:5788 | 0.04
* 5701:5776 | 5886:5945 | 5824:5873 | -0.09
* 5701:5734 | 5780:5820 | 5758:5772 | 0.06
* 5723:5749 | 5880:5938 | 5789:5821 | -0.05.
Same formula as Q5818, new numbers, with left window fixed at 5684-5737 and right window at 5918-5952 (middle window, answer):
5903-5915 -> 0.4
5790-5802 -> -0.2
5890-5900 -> 2.3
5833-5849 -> -0.9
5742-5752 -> -0.1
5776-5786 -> 0.3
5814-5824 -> -1.2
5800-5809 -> 0.1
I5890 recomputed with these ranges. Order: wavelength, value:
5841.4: 18.08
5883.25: 16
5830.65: 22.04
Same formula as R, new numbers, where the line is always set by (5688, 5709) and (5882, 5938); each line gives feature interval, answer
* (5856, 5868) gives -1.1 angstroms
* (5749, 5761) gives -0.6 angstroms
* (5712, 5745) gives -2.2 angstroms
